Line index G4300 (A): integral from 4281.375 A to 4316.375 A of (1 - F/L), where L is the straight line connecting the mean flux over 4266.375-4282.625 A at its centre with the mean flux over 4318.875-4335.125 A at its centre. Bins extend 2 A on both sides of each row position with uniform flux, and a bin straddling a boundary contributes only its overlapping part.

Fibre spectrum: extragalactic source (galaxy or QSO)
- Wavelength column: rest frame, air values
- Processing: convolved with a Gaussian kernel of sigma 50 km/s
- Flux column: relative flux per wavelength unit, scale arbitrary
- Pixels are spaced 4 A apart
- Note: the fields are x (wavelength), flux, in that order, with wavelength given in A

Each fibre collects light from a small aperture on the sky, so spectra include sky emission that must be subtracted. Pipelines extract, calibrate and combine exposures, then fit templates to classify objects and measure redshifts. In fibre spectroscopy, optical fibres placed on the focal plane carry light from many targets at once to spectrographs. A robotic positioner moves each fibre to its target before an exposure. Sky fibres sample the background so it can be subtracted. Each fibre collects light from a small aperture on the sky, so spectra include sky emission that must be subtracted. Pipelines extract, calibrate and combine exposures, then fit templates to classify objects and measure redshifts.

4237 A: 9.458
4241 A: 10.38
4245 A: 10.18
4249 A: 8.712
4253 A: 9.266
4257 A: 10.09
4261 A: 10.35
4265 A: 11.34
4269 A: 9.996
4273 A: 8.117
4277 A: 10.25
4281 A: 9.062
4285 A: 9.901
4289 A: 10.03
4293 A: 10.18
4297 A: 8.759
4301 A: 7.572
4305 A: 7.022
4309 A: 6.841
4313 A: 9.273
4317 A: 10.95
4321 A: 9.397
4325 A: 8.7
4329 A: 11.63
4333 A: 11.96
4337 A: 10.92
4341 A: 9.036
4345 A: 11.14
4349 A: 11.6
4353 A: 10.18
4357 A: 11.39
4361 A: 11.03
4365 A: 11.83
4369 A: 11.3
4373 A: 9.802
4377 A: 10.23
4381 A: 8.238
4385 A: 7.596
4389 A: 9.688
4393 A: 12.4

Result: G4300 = 3.82 A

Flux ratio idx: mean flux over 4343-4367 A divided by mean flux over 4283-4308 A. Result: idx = 1.27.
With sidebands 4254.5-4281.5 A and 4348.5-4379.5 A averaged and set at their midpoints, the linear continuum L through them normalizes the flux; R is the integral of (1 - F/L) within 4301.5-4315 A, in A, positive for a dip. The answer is 3.4 A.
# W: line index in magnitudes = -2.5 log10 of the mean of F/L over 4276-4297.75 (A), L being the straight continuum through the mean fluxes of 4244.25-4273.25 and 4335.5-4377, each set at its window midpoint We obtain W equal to 0.04 mag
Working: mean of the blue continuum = 9.84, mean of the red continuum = 10.8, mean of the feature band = 9.73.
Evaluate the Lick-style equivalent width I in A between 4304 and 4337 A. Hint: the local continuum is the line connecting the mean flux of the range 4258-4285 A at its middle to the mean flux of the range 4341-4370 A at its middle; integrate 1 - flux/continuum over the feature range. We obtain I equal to 2.9 A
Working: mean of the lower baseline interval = 9.86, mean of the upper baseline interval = 11.1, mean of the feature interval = 9.63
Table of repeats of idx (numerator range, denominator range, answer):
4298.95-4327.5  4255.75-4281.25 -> 0.86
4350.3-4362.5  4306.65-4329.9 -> 1.17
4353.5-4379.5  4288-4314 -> 1.28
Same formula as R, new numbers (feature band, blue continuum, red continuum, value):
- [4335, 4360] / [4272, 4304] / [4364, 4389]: -3.0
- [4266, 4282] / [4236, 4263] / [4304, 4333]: 0.2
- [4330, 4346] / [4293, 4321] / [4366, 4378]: -2.1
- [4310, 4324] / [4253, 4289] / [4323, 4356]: 1.1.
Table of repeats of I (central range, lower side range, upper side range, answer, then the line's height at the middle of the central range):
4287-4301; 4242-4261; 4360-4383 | 0.8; 9.93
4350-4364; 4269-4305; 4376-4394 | -2.4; 9.36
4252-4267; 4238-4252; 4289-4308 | -1.5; 9.37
